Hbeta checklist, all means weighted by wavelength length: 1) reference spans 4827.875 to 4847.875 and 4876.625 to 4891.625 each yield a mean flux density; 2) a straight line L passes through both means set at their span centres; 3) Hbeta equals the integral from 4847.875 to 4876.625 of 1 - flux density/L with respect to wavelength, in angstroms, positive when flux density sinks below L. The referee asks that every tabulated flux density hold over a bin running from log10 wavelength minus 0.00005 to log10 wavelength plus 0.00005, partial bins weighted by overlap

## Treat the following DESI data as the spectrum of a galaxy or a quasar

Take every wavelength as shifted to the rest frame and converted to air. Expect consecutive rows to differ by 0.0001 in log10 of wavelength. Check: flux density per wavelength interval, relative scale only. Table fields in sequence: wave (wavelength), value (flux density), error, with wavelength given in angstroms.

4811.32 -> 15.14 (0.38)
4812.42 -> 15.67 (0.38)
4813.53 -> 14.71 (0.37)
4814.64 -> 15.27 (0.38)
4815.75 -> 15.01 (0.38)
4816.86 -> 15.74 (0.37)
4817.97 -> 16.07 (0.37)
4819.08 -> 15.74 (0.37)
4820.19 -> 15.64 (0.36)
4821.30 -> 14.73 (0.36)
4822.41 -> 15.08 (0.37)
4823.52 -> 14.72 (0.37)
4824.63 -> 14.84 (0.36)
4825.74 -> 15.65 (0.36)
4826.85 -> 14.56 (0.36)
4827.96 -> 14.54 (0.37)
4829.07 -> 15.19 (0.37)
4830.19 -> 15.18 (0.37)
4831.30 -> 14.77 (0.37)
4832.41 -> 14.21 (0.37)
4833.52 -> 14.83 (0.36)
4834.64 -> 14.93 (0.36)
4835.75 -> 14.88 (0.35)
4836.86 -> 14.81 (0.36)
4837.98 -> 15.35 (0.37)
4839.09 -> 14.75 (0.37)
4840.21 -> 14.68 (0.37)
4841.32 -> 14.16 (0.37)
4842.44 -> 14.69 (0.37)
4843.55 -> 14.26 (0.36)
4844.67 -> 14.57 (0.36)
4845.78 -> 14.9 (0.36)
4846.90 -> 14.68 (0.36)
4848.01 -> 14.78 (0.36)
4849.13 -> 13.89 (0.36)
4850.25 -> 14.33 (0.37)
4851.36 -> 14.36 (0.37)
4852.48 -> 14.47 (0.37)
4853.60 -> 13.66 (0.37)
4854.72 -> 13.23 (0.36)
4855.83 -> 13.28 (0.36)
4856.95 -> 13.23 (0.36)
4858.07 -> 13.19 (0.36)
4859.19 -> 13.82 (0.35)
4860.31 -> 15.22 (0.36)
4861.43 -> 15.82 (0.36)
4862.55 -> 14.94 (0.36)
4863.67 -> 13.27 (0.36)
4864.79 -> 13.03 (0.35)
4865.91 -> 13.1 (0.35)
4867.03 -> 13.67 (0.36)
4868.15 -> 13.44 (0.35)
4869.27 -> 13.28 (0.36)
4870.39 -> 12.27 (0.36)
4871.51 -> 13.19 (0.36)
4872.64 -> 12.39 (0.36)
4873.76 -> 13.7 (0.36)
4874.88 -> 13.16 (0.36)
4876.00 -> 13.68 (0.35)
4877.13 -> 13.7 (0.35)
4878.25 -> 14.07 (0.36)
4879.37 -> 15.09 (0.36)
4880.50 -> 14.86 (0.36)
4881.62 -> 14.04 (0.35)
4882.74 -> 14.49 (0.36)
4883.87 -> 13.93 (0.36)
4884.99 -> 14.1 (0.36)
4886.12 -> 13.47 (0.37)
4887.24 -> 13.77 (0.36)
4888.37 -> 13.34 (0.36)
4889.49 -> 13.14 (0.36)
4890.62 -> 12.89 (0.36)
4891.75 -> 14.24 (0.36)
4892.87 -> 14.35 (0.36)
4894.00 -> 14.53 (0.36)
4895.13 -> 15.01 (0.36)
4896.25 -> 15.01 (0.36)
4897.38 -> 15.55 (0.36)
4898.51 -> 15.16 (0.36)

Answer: 1.3 angstroms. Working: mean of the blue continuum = 14.8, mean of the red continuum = 13.9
